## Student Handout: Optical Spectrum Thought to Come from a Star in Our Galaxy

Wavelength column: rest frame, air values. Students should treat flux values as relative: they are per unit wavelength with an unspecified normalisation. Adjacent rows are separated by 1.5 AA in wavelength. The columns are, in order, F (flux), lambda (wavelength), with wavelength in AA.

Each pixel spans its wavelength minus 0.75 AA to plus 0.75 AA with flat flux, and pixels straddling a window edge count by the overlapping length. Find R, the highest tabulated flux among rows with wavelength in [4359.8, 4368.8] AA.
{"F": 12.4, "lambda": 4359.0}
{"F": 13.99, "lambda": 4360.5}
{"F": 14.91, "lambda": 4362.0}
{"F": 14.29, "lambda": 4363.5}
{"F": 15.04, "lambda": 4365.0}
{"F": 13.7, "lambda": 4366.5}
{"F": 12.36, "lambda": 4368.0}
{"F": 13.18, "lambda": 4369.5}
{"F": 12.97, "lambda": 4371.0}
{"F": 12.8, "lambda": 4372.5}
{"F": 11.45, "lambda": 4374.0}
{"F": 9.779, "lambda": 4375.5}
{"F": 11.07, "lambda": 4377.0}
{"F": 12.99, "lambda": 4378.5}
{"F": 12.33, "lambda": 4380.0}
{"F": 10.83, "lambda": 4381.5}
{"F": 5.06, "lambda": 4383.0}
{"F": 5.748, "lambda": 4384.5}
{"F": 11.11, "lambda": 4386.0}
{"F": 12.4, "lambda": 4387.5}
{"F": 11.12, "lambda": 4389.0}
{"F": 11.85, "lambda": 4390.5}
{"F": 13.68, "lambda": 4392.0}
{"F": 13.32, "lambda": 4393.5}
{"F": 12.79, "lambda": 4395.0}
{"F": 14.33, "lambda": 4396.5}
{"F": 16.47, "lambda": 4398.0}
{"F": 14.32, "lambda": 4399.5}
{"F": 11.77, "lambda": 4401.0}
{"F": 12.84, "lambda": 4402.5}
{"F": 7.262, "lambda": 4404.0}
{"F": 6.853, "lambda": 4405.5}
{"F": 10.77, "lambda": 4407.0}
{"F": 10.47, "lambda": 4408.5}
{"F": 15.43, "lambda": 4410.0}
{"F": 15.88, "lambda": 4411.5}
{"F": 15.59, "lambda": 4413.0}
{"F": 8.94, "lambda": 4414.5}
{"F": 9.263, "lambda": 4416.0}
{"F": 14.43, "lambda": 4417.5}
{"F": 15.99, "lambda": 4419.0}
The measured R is 15.04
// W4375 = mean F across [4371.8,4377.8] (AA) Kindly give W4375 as 11.3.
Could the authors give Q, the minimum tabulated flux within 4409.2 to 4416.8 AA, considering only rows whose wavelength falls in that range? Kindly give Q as 8.94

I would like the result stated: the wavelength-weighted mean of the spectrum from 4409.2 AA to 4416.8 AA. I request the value 13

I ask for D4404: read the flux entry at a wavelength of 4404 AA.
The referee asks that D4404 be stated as 7.262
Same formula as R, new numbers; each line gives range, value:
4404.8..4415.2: 15.88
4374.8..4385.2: 12.99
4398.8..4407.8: 14.32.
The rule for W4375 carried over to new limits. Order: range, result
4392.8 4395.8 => 13.1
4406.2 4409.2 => 10.6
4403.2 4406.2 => 7.16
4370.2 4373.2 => 12.9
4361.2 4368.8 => 14.1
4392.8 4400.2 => 14.3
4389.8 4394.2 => 13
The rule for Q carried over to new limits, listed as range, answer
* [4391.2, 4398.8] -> 12.79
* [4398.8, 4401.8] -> 11.77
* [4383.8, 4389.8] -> 5.748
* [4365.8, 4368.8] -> 12.36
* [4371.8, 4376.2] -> 9.779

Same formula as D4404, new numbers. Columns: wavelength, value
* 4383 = 5.06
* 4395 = 12.79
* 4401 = 11.77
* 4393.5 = 13.32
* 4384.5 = 5.748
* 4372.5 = 12.8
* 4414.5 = 8.94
